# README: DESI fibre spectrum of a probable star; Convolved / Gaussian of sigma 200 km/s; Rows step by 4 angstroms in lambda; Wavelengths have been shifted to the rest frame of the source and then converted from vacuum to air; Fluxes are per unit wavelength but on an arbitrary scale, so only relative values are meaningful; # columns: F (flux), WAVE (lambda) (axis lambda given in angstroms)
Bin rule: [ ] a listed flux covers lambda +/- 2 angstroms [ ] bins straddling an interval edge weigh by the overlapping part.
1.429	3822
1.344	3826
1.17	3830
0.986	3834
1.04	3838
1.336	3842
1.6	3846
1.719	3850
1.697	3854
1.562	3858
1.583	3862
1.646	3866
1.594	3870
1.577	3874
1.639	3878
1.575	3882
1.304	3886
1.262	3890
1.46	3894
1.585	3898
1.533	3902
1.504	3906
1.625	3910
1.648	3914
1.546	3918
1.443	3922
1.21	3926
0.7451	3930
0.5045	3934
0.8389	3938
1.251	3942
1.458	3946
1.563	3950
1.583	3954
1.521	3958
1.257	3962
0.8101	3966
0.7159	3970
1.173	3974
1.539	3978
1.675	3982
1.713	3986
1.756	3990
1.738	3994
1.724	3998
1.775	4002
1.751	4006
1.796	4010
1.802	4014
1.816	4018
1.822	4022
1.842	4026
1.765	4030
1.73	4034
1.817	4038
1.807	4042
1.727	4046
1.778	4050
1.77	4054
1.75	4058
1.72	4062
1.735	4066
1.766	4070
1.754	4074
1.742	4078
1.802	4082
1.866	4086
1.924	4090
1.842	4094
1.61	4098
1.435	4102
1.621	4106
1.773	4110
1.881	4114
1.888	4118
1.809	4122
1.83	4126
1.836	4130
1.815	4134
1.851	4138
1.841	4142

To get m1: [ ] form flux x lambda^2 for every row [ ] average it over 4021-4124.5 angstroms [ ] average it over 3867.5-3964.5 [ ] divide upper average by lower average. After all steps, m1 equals 1.38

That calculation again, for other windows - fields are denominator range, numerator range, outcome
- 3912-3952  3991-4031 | 1.52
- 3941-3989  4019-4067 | 1.35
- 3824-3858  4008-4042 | 1.44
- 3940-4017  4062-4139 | 1.25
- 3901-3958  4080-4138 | 1.48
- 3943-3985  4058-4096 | 1.42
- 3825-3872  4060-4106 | 1.36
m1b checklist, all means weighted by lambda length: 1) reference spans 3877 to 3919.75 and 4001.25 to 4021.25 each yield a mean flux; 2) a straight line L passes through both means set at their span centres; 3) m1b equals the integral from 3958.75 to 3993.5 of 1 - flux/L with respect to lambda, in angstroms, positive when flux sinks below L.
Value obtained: 7.22 angstroms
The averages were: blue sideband 1.51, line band 1.35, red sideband 1.79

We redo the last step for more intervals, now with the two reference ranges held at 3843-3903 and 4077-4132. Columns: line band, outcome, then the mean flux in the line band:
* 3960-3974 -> 5.8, 0.963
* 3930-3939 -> 5.3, 0.669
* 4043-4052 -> -0.2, 1.76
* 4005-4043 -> -2.2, 1.8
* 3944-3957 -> 0.8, 1.53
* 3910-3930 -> 2.4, 1.41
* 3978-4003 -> -0.7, 1.71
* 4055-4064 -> 0.0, 1.74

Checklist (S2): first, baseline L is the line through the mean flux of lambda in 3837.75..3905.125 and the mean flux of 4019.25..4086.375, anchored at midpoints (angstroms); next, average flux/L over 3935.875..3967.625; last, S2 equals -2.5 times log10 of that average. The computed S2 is 0.26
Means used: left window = 1.52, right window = 1.77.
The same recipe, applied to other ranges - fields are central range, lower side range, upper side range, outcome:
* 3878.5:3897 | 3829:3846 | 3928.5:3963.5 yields -0.198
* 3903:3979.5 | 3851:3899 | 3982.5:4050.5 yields 0.289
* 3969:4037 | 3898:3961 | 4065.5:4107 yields -0.096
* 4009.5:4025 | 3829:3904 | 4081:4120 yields -0.096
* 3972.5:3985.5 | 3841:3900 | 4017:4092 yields 0.127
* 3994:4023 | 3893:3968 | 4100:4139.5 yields -0.181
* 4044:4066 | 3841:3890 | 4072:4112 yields -0.025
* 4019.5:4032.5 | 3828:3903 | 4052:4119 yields -0.081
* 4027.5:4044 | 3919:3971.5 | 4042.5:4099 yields -0.115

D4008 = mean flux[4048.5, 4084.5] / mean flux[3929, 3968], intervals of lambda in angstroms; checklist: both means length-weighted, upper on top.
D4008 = 1.5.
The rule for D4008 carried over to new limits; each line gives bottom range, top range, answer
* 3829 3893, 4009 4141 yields 1.22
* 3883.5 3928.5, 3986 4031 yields 1.22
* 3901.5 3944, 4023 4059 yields 1.42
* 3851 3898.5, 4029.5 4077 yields 1.14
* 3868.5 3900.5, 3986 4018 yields 1.18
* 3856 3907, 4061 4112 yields 1.14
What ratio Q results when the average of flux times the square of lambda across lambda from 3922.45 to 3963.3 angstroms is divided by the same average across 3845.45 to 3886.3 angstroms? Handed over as 0.78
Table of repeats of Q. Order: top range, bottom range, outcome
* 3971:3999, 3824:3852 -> 1.30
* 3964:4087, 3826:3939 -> 1.29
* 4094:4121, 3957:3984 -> 1.49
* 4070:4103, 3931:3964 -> 1.53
